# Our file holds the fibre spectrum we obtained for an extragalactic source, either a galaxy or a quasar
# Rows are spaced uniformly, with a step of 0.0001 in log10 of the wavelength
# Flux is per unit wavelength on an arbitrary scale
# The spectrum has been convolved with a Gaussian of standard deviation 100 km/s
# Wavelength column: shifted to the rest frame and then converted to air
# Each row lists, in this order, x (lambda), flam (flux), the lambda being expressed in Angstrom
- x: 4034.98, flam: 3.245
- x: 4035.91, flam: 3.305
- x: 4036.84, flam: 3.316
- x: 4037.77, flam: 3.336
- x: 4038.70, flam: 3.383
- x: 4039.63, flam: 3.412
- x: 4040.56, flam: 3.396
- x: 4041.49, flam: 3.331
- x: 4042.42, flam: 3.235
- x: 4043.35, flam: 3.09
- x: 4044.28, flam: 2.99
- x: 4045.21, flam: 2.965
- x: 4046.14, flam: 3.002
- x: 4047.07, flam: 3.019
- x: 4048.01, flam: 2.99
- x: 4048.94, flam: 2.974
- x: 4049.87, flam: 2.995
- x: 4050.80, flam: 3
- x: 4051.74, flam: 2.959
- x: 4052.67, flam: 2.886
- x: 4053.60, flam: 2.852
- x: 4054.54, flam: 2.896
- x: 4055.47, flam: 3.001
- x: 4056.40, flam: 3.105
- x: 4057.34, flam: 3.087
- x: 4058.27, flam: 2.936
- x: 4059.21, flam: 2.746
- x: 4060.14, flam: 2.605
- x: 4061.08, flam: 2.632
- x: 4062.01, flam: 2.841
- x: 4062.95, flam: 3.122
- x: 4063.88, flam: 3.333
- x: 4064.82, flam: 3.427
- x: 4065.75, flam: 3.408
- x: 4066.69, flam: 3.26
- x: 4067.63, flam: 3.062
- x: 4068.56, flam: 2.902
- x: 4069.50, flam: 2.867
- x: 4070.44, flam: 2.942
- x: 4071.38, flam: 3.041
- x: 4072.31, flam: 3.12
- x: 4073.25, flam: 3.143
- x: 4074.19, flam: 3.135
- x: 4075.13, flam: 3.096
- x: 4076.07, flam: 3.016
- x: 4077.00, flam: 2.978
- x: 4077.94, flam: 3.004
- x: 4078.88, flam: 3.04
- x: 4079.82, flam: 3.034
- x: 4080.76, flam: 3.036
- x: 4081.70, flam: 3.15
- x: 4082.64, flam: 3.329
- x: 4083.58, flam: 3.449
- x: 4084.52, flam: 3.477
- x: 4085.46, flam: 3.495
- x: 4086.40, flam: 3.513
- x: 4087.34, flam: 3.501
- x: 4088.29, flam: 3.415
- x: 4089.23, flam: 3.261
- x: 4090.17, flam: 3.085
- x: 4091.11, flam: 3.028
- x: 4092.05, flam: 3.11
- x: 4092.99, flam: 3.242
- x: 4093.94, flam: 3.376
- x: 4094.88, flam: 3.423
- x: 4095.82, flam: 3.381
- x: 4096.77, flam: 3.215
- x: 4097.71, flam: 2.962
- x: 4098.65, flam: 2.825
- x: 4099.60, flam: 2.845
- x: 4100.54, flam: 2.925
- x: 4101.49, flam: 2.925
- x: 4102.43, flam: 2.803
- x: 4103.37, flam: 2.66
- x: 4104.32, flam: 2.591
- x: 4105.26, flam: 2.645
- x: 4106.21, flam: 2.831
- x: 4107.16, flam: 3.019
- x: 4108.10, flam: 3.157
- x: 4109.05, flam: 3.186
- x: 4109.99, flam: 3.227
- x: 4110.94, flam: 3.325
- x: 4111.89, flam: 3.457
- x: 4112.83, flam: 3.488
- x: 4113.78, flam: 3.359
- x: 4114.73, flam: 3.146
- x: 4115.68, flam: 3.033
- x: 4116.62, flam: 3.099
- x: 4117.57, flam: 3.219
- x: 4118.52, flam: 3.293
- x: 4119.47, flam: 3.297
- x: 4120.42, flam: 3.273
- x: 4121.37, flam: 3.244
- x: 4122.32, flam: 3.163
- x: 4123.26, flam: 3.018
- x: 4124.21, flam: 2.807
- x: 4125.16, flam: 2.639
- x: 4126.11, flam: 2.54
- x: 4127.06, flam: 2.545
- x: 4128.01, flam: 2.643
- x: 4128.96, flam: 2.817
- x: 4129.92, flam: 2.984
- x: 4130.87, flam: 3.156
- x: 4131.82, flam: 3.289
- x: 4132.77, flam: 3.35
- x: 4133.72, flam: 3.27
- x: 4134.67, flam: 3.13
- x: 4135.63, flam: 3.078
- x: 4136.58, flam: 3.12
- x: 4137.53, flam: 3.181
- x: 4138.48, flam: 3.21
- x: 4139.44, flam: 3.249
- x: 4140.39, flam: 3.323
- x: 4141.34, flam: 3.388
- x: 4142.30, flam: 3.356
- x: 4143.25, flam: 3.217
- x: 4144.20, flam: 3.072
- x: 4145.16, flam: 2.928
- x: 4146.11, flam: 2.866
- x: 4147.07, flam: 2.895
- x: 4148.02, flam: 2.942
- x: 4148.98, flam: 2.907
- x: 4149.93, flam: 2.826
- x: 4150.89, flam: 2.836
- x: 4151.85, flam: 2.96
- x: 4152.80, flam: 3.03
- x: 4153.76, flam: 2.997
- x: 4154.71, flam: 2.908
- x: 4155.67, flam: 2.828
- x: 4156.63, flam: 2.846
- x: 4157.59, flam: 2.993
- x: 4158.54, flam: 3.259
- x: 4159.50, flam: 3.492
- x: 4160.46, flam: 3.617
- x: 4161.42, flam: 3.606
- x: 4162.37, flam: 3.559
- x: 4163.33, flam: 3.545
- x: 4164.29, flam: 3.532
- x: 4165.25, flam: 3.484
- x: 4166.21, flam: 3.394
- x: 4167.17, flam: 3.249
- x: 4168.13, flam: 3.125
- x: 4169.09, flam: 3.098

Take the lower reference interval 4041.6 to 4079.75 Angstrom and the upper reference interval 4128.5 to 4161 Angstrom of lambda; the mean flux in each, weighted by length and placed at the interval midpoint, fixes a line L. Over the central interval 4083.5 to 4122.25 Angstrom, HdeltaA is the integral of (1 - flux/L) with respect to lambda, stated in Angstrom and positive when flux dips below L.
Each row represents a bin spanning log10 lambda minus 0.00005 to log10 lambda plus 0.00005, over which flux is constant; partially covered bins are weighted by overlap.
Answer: -1.31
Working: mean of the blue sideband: 3.02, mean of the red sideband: 3.1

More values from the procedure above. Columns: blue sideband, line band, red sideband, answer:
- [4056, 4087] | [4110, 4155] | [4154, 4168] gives 2.1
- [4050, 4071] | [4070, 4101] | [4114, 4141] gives -1.5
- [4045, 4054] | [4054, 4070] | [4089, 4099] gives 0.1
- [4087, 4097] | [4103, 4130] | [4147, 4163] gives 1.5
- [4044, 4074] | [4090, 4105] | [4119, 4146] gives 0.1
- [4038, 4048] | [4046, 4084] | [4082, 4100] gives 2.1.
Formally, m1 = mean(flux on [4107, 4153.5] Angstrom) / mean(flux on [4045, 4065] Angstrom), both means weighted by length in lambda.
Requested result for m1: 1.04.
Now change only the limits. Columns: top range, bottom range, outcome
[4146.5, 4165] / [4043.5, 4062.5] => 1.07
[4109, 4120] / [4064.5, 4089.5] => 1.02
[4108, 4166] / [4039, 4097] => 1.01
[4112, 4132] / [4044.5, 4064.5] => 1.03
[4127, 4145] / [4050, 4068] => 1.04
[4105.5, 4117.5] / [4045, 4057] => 1.07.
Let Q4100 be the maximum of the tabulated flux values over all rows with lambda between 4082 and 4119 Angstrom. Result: 3.513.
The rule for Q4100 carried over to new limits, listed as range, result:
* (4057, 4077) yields 3.427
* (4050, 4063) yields 3.122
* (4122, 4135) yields 3.35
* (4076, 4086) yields 3.495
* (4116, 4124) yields 3.297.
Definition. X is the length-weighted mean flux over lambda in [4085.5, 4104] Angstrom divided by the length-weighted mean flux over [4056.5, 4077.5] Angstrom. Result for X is 1.03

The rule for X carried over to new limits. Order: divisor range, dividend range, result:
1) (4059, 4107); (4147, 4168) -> 1.03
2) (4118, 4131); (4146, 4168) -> 1.07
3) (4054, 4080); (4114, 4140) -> 1.01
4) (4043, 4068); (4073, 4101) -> 1.06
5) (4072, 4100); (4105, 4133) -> 0.96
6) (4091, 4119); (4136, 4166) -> 1.02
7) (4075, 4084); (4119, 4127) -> 0.96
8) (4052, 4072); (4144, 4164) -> 1.03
